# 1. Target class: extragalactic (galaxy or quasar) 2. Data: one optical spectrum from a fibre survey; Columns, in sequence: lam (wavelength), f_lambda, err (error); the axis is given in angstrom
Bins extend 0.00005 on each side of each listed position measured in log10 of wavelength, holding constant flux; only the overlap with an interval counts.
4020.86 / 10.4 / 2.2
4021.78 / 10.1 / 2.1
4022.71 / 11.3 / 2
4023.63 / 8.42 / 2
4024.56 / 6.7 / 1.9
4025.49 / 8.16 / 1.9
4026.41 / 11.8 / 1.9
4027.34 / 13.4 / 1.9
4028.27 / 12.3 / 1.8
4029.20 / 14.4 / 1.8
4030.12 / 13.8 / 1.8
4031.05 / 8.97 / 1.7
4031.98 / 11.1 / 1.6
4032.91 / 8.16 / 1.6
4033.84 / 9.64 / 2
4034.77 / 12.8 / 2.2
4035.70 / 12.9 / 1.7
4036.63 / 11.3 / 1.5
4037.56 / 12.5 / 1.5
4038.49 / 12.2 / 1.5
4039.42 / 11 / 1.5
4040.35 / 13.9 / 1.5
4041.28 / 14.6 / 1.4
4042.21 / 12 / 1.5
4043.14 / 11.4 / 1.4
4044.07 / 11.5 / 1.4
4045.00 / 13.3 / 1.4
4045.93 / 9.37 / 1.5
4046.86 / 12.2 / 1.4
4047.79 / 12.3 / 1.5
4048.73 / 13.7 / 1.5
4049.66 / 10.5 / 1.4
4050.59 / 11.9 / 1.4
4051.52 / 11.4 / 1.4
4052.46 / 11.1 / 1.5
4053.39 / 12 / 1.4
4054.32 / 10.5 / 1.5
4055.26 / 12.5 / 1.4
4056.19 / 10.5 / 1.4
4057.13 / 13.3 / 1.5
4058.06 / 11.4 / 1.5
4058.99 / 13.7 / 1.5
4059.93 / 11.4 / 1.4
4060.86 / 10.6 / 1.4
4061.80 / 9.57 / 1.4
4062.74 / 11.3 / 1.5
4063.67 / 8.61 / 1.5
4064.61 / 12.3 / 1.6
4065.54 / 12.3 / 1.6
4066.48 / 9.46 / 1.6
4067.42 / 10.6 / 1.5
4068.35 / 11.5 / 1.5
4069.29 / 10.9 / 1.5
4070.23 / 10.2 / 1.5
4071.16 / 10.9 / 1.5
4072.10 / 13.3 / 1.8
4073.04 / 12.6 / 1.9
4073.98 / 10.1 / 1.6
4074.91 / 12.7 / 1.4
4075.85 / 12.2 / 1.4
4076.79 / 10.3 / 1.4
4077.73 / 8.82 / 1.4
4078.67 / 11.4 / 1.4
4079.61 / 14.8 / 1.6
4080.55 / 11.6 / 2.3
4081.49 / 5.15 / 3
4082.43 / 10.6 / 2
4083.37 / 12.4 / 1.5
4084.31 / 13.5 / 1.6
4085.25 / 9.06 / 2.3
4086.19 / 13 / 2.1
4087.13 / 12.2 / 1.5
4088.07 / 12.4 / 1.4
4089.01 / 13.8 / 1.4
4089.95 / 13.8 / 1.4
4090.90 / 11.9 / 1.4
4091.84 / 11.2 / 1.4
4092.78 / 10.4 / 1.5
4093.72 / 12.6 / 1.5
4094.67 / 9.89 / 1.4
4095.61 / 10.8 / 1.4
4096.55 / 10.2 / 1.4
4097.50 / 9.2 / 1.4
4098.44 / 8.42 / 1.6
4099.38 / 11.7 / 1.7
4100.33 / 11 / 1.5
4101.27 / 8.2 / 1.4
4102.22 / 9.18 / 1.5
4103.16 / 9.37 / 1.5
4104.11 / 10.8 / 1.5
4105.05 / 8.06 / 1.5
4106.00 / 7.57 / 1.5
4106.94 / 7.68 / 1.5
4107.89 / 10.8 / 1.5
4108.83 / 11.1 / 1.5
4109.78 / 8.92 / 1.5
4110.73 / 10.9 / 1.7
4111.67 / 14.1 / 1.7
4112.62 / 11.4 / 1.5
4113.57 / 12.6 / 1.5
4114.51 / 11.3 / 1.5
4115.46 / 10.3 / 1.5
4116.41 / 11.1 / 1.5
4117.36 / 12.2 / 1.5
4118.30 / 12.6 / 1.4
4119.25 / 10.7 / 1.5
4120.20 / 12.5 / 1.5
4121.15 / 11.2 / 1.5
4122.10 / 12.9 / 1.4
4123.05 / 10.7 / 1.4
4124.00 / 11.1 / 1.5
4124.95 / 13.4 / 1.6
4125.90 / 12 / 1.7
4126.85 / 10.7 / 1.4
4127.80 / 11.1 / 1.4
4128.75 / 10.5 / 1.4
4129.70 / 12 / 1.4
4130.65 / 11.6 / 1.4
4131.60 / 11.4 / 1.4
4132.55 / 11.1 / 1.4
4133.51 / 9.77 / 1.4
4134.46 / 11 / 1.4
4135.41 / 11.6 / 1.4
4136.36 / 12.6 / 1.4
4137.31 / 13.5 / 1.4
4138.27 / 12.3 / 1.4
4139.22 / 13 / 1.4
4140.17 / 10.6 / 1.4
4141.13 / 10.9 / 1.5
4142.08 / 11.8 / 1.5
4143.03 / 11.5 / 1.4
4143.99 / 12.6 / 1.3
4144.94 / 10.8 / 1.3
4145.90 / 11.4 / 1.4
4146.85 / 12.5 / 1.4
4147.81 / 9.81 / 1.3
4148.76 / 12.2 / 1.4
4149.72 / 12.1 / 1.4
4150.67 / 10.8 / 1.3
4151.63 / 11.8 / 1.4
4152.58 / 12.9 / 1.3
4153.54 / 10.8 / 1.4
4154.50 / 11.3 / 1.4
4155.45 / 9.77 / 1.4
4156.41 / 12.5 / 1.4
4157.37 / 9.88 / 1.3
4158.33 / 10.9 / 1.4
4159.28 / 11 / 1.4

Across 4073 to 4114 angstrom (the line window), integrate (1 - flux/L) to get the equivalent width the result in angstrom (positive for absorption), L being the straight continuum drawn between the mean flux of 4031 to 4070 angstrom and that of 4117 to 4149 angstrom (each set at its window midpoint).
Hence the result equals 2.53 angstrom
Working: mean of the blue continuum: 11.5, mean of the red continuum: 11.6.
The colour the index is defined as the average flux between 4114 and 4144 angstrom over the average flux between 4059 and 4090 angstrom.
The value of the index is 1.02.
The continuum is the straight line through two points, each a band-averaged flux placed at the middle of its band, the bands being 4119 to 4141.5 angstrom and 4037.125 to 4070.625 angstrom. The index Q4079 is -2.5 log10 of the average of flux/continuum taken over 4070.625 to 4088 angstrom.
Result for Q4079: 0.02 mag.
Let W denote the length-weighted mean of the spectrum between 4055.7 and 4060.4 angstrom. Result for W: 12.1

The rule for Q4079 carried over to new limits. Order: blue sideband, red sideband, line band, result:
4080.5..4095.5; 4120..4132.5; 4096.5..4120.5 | 0.11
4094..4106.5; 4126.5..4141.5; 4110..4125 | -0.11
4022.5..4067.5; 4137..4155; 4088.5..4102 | 0.06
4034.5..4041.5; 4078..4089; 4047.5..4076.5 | 0.05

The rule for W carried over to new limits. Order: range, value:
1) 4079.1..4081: 13.2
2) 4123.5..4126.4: 12.1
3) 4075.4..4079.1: 10.7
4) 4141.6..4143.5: 11.7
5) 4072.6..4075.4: 11.8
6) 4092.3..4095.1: 11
